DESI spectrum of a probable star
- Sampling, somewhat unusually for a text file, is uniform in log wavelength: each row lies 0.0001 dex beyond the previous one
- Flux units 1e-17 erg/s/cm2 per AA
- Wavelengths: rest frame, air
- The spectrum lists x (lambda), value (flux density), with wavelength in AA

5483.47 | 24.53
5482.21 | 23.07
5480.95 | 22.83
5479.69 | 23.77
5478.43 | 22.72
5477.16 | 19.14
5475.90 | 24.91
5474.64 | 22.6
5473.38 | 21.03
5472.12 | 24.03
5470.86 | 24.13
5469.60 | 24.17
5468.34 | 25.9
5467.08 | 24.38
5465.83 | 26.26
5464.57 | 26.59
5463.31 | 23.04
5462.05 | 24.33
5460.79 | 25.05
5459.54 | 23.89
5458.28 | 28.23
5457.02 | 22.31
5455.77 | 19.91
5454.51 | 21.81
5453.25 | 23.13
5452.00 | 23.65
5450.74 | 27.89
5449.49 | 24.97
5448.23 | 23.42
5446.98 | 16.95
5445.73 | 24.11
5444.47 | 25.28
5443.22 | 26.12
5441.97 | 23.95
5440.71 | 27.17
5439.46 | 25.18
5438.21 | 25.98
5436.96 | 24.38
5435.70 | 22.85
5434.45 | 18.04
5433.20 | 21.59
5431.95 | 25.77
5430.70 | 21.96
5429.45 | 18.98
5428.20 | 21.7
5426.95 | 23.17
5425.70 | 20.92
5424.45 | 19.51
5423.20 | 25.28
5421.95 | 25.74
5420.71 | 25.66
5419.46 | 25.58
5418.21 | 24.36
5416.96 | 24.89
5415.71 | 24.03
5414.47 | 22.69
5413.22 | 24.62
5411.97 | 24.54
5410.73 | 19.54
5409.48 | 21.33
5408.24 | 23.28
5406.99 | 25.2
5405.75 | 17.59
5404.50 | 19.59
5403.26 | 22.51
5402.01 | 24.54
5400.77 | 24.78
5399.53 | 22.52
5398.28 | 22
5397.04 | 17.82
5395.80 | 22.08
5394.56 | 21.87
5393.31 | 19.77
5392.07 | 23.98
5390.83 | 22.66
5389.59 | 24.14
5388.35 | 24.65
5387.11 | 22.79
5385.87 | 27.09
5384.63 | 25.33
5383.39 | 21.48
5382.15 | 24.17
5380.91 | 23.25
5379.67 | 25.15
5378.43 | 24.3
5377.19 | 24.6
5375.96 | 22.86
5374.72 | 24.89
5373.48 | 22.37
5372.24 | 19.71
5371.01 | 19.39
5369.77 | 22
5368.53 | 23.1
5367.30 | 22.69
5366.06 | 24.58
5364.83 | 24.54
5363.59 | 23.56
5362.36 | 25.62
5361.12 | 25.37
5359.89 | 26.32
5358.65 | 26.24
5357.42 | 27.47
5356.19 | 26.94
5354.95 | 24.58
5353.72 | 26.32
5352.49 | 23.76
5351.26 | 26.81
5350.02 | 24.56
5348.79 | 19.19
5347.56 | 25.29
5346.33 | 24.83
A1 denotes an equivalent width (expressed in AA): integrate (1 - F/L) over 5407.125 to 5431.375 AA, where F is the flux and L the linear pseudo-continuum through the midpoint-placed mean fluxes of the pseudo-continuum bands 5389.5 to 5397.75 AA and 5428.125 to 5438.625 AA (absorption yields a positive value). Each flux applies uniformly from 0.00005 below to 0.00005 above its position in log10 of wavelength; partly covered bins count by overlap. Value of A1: -1.12 AA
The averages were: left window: 21.6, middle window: 23.1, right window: 22.3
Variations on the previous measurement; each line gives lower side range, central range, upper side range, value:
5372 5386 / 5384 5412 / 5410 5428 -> 1.3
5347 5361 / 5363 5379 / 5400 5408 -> 0.9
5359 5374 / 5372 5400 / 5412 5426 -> 0.6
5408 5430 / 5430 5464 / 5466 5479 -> -0.7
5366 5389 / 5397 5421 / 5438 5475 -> 0.8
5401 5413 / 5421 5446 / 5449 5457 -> -0.5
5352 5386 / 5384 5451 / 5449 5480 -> 2.4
